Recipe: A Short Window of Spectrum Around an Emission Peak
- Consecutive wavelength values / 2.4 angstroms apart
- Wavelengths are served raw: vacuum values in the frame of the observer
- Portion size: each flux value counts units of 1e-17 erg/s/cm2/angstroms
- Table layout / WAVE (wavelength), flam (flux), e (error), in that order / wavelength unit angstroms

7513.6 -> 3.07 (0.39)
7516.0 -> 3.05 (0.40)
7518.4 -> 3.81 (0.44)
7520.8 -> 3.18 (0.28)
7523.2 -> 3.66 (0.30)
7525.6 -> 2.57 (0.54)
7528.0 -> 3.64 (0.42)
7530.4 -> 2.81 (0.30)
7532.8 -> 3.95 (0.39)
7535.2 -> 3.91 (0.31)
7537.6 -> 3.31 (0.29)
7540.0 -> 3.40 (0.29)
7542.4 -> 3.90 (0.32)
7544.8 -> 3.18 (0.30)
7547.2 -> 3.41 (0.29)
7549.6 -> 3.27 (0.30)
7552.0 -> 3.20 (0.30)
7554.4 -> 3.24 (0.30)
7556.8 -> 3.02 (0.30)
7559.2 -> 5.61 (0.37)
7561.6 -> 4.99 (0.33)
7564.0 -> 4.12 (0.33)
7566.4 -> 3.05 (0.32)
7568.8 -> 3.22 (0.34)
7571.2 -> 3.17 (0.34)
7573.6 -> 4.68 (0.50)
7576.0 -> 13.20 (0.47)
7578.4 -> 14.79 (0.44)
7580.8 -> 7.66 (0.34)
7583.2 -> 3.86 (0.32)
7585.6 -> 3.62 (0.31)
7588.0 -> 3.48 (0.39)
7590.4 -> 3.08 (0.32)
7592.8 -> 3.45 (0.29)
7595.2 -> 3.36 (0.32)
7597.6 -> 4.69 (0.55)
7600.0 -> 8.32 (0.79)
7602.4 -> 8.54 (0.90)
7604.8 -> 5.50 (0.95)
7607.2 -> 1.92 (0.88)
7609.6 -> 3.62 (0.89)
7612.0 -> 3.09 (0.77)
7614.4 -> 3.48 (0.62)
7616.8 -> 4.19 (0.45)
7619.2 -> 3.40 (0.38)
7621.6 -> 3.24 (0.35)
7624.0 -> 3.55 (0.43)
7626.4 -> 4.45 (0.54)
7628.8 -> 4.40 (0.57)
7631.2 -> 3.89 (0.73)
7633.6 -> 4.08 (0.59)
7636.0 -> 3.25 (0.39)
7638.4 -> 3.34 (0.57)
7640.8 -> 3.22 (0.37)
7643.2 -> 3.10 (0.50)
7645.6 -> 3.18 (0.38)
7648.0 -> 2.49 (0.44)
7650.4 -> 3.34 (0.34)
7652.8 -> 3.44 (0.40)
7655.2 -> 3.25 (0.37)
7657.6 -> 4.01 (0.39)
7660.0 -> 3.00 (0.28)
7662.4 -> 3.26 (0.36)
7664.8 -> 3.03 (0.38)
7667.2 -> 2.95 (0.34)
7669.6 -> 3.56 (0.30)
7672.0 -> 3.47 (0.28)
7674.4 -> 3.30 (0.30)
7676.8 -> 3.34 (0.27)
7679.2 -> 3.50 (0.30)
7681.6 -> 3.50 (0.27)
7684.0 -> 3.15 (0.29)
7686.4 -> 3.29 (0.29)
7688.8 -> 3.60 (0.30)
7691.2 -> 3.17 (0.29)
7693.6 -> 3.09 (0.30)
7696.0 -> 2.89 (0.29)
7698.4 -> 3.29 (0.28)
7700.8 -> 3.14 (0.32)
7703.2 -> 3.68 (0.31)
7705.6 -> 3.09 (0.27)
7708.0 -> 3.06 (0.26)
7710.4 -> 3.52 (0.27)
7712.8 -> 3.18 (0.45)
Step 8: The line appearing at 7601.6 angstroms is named [N II]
